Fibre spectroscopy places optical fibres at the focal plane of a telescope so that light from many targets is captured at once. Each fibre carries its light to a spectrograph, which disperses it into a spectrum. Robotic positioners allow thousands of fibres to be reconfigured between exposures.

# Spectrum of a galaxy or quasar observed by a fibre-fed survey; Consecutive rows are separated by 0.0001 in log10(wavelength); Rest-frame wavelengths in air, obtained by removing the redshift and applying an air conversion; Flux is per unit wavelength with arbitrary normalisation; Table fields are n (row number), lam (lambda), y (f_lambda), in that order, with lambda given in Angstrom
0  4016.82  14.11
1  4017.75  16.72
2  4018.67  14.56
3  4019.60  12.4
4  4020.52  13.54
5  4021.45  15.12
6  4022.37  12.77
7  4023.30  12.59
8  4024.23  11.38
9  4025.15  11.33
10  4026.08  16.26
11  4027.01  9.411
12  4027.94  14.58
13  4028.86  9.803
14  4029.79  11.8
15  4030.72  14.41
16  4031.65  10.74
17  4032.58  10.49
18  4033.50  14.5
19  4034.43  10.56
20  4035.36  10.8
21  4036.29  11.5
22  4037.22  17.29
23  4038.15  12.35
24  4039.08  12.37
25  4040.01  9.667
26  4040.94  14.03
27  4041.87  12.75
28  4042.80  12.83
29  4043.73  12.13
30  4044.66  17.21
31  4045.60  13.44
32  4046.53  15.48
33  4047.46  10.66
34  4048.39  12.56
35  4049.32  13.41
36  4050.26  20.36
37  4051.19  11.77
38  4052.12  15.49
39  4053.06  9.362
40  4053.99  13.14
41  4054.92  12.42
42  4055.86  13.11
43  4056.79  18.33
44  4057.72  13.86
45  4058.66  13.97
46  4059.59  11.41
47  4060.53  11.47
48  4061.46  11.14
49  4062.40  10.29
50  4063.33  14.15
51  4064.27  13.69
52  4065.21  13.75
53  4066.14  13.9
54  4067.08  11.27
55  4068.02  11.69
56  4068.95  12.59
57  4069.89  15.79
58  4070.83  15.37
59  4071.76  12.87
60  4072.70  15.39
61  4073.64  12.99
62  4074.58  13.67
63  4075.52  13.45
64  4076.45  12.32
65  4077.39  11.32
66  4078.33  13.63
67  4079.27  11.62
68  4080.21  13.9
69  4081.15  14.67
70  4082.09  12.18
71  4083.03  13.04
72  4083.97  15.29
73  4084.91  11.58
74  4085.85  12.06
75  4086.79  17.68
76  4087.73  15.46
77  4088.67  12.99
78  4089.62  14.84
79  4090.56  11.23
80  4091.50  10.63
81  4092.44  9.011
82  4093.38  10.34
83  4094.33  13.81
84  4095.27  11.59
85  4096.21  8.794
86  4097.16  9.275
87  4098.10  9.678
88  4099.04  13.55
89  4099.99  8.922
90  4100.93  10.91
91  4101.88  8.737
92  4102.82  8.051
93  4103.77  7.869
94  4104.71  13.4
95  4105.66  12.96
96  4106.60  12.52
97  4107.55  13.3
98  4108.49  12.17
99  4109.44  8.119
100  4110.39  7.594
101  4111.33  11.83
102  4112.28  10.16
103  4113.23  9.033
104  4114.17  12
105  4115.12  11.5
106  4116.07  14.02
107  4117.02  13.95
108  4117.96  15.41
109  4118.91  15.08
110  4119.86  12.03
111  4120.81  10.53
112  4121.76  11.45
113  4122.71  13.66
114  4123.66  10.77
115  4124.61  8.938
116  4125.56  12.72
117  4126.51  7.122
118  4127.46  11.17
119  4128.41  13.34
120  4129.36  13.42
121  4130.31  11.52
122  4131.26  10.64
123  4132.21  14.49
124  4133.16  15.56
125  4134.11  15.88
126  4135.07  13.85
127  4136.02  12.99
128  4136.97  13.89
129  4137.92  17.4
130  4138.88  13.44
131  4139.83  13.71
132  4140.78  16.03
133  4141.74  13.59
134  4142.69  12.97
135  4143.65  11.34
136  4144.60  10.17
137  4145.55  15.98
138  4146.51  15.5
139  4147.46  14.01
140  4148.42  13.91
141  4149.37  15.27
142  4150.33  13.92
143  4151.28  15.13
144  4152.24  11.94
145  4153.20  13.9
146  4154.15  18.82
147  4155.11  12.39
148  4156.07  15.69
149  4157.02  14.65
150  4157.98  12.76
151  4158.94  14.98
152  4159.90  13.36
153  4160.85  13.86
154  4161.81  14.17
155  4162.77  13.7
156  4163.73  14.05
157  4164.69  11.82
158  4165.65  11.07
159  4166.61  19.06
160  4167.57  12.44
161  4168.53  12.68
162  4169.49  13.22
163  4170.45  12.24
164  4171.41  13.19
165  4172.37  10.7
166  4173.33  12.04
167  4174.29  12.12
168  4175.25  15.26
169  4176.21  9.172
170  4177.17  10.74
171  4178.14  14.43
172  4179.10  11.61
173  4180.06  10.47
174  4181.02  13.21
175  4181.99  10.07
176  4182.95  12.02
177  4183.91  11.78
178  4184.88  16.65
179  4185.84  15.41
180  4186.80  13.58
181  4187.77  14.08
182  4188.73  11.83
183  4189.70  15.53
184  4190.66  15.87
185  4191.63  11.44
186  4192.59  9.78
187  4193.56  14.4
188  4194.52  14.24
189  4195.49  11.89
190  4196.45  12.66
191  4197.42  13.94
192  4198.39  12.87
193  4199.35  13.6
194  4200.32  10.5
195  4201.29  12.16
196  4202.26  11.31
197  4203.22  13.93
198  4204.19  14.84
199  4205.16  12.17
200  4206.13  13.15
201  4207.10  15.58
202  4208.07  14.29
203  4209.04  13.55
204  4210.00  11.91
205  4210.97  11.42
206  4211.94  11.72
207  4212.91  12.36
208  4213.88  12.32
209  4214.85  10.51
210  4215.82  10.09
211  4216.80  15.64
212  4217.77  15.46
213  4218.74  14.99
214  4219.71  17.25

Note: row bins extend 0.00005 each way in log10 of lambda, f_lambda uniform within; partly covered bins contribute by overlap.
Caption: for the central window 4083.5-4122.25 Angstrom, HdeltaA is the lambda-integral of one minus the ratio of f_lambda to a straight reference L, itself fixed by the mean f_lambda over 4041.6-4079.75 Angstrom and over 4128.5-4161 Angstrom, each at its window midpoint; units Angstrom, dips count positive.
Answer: 5.6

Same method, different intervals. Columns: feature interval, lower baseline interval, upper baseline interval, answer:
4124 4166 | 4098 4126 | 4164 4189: -5.0 Angstrom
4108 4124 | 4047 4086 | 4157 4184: 1.6 Angstrom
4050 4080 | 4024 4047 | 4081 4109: -2.4 Angstrom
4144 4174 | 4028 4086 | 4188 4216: -2.0 Angstrom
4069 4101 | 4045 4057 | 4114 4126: 1.1 Angstrom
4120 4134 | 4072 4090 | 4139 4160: 2.0 Angstrom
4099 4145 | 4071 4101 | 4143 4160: 4.4 Angstrom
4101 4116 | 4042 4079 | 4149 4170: 3.3 Angstrom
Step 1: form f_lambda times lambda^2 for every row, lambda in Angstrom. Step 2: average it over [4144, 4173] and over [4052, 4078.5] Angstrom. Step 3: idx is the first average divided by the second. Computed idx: 1.1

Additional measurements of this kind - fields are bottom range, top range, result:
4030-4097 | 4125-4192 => 1.08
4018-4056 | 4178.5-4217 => 1.07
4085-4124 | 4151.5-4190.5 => 1.18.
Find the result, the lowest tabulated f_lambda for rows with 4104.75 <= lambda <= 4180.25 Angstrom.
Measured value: 7.122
